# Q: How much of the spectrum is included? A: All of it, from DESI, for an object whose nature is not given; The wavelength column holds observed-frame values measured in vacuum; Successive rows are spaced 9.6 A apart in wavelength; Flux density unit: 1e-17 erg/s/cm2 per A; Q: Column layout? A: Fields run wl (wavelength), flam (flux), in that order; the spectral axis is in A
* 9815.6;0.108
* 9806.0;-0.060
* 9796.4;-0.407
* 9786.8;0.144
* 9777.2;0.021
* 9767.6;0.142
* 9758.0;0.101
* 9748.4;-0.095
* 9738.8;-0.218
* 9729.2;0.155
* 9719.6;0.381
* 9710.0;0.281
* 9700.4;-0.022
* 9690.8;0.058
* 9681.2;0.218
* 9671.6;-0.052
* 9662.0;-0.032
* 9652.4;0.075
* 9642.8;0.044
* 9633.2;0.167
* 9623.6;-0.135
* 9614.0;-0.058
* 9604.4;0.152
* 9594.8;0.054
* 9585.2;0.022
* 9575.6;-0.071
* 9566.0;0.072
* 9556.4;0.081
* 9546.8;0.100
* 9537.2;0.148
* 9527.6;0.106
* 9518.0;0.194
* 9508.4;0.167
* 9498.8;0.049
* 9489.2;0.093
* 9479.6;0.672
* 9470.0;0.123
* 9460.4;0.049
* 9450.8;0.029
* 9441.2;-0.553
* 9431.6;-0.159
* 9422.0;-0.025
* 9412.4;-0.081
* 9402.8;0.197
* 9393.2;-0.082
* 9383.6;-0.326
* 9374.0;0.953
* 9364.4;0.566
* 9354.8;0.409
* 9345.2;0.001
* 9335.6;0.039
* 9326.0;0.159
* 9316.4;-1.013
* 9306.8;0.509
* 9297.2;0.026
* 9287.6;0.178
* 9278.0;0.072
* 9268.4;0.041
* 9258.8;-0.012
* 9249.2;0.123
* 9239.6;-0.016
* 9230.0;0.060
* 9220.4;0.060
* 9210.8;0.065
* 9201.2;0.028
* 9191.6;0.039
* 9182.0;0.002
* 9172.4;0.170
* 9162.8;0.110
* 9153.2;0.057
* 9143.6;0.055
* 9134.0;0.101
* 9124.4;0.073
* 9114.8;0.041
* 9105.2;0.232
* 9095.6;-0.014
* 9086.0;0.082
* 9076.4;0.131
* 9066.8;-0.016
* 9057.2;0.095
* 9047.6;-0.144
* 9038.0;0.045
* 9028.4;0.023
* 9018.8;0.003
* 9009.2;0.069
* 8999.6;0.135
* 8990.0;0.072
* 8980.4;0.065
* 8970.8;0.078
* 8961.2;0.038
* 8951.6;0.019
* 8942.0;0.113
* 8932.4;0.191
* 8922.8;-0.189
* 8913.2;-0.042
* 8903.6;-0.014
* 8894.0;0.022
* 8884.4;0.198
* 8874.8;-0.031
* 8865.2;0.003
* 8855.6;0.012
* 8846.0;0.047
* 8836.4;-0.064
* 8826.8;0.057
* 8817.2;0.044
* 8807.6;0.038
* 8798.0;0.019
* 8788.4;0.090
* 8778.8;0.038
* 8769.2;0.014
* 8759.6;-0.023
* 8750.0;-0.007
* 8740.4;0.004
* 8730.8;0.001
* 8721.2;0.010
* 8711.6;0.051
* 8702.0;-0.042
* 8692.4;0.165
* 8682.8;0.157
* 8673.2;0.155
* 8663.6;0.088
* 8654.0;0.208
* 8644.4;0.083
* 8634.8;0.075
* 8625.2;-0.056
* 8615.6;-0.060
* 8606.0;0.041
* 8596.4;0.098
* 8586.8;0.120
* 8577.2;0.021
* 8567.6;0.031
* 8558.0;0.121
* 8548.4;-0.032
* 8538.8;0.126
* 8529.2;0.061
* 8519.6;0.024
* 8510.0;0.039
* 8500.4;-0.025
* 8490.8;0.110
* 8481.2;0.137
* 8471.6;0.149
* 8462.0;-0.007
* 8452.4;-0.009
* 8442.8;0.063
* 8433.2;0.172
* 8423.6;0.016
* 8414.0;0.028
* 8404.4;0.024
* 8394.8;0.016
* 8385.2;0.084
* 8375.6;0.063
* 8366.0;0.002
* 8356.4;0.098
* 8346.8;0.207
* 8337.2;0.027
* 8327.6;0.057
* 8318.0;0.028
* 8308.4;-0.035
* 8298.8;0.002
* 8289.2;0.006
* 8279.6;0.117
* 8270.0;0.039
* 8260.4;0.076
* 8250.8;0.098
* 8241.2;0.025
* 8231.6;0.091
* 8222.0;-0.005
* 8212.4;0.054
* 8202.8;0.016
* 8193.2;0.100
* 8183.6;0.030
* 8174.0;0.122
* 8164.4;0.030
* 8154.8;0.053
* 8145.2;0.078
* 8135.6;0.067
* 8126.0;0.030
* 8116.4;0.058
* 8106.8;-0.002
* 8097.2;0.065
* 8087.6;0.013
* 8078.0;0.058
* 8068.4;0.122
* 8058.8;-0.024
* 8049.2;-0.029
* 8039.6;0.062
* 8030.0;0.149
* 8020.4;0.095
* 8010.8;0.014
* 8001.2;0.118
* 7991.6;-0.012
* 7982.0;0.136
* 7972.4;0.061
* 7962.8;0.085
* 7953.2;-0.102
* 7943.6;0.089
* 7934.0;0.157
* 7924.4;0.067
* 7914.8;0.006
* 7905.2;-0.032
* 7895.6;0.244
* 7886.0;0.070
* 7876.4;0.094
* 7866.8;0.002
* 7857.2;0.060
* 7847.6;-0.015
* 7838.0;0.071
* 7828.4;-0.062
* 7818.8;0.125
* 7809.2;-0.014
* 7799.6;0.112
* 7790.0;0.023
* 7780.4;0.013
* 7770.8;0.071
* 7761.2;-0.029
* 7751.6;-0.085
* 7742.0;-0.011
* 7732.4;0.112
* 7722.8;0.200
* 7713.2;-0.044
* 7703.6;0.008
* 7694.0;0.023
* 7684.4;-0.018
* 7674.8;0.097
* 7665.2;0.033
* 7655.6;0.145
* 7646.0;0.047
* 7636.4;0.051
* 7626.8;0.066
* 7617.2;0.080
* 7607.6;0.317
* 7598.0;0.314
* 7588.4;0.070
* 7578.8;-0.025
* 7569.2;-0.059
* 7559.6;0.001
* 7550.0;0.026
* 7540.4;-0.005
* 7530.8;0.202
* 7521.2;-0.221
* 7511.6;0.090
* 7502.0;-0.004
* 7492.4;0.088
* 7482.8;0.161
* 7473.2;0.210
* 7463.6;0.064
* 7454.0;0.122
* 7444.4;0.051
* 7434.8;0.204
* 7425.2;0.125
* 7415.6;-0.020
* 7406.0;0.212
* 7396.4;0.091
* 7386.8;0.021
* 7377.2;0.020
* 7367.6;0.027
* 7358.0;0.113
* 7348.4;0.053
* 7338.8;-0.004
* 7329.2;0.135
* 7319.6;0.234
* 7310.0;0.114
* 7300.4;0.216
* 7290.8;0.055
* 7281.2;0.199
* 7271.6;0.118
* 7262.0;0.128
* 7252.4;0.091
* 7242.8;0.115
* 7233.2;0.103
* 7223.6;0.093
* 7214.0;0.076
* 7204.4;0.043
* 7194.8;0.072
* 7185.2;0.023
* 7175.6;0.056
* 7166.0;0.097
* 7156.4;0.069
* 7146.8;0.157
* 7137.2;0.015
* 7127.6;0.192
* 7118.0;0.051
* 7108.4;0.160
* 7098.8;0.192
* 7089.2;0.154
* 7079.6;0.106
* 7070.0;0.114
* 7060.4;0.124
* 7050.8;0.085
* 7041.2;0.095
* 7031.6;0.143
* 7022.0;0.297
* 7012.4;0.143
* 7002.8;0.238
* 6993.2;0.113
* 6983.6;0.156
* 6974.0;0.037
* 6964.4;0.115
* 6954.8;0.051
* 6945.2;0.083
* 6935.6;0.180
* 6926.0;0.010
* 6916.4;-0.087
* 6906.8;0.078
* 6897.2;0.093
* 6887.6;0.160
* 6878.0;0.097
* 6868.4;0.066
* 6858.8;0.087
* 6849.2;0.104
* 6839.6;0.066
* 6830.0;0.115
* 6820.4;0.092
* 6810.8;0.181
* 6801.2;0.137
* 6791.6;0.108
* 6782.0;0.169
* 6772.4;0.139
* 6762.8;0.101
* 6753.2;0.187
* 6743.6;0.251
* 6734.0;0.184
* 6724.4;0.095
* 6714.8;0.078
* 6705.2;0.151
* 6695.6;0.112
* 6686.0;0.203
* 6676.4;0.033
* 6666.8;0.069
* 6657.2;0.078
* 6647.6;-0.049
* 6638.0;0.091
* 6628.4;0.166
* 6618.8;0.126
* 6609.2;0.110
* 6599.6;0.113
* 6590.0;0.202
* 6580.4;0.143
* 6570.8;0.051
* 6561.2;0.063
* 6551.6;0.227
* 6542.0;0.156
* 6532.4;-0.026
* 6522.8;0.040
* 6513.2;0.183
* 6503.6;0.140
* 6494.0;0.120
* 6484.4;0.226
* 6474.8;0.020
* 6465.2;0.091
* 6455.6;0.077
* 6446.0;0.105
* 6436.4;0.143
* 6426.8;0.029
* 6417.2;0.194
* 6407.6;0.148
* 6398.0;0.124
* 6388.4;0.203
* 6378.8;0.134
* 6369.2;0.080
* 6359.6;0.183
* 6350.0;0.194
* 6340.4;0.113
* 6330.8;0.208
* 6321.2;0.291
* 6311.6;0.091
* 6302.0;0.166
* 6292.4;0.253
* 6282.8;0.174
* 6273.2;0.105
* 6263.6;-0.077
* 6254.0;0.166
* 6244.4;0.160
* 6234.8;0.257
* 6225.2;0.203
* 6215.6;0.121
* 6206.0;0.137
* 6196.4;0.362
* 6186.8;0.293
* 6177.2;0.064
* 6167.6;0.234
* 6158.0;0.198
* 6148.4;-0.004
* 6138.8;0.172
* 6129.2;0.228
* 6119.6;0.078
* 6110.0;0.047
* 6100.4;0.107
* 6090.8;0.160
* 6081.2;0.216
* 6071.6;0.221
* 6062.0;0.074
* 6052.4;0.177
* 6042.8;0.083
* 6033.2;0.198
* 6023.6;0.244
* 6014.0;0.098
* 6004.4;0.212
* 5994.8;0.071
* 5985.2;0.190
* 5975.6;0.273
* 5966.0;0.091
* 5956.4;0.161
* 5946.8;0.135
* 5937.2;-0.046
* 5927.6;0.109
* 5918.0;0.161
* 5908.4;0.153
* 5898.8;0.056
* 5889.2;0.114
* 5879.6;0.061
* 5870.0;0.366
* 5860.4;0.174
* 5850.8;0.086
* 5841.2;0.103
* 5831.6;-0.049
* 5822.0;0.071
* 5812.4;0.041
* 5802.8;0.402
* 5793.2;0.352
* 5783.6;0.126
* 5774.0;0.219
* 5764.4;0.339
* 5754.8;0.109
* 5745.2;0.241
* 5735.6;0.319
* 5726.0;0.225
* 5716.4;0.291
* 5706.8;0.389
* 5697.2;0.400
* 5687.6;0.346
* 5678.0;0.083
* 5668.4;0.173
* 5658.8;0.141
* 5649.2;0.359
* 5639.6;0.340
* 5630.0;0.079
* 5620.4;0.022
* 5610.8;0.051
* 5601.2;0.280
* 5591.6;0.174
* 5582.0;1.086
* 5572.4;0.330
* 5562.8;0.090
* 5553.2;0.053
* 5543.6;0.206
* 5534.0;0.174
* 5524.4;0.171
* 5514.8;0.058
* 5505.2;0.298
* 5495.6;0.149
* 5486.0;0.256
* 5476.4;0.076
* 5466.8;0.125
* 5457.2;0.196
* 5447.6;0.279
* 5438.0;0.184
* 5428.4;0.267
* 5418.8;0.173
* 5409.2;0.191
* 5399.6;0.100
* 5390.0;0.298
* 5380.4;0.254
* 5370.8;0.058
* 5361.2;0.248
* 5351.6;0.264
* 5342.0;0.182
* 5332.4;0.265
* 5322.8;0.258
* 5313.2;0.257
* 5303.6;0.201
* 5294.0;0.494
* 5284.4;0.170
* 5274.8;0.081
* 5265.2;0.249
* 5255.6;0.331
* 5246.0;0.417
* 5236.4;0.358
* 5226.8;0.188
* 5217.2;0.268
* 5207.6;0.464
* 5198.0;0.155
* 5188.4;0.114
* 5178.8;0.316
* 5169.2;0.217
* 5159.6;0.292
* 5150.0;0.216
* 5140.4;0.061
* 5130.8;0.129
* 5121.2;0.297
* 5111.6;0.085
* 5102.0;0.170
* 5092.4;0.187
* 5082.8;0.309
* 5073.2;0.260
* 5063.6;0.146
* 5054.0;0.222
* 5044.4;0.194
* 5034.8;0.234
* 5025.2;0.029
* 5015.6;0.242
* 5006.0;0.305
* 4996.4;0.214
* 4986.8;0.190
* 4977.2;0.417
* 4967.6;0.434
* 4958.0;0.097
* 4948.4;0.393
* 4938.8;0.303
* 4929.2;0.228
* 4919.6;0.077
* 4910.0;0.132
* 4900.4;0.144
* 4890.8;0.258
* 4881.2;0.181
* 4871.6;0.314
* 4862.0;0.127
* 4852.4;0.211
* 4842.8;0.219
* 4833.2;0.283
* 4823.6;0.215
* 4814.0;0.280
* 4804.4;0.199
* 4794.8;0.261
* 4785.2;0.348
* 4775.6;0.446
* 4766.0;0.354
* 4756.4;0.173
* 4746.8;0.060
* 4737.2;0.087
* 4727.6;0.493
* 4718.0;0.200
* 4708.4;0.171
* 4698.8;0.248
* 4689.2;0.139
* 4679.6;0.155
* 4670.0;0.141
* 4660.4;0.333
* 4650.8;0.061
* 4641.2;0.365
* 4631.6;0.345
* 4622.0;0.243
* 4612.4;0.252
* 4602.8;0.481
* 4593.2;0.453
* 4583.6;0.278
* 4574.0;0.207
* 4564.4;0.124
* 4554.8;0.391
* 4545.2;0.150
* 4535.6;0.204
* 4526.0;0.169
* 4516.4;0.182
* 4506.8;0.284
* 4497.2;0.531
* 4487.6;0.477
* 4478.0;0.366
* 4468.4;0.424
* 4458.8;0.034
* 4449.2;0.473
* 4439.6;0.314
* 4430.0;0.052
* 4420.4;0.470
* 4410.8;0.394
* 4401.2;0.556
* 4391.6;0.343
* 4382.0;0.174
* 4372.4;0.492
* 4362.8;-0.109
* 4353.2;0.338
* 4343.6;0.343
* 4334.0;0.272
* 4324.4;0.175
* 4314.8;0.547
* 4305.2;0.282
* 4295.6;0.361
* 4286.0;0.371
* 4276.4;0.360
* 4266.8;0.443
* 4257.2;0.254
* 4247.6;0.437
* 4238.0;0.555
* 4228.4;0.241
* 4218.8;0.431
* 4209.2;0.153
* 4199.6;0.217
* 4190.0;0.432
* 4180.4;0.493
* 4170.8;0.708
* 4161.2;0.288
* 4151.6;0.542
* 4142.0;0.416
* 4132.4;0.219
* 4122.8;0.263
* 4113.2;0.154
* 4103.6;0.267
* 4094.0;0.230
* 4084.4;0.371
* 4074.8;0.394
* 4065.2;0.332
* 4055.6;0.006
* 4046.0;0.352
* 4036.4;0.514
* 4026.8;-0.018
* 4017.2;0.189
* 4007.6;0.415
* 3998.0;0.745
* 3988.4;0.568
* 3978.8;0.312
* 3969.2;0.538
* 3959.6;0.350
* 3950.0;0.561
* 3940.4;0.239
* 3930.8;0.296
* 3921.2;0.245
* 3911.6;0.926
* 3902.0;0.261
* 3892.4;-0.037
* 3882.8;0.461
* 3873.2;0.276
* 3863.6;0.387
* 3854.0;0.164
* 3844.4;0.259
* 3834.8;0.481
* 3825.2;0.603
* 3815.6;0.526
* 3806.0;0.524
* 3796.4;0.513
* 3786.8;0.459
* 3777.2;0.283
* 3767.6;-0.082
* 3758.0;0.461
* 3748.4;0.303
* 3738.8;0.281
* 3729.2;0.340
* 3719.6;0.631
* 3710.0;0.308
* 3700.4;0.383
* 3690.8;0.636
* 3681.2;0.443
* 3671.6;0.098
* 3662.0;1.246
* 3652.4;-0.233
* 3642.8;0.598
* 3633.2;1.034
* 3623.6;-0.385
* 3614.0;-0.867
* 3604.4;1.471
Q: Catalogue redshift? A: 1.510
